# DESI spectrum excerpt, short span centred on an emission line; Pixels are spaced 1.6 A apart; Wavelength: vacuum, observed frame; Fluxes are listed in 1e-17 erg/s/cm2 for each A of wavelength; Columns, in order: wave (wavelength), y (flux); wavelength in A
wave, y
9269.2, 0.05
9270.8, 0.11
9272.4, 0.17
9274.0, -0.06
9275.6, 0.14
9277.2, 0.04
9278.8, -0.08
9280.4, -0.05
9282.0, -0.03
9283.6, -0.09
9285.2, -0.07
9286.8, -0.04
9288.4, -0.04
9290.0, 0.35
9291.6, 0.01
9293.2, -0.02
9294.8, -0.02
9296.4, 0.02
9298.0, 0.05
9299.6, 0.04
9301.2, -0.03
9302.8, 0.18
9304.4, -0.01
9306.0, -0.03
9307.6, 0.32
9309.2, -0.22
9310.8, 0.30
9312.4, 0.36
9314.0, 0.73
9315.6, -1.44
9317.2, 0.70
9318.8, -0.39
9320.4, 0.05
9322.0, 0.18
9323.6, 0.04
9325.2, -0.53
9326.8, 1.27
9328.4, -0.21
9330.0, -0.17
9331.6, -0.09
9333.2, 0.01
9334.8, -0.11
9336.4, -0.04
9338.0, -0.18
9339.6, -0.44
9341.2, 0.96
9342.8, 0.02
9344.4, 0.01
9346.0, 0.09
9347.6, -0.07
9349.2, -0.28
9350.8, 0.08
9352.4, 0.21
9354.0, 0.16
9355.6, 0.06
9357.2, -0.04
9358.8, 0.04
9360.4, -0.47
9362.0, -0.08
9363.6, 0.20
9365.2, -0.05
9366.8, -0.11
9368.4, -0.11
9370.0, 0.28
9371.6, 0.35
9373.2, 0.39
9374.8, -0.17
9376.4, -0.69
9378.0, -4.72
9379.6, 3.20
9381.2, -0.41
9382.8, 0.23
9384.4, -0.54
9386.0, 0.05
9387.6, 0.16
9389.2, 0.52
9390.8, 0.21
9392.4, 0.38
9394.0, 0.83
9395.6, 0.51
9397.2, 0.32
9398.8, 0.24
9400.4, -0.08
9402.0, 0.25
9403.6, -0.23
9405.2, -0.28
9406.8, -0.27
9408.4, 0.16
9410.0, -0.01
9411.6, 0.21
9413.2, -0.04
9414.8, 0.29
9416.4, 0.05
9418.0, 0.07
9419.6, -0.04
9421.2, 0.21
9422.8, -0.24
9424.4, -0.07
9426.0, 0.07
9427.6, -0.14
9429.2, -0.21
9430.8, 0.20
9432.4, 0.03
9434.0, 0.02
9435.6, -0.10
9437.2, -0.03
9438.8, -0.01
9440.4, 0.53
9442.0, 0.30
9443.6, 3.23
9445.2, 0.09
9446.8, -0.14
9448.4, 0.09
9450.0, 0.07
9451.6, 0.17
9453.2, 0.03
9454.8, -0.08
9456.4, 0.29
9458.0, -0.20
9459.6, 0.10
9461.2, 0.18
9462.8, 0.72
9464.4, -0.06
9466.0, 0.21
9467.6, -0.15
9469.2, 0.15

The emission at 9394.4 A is Hbeta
